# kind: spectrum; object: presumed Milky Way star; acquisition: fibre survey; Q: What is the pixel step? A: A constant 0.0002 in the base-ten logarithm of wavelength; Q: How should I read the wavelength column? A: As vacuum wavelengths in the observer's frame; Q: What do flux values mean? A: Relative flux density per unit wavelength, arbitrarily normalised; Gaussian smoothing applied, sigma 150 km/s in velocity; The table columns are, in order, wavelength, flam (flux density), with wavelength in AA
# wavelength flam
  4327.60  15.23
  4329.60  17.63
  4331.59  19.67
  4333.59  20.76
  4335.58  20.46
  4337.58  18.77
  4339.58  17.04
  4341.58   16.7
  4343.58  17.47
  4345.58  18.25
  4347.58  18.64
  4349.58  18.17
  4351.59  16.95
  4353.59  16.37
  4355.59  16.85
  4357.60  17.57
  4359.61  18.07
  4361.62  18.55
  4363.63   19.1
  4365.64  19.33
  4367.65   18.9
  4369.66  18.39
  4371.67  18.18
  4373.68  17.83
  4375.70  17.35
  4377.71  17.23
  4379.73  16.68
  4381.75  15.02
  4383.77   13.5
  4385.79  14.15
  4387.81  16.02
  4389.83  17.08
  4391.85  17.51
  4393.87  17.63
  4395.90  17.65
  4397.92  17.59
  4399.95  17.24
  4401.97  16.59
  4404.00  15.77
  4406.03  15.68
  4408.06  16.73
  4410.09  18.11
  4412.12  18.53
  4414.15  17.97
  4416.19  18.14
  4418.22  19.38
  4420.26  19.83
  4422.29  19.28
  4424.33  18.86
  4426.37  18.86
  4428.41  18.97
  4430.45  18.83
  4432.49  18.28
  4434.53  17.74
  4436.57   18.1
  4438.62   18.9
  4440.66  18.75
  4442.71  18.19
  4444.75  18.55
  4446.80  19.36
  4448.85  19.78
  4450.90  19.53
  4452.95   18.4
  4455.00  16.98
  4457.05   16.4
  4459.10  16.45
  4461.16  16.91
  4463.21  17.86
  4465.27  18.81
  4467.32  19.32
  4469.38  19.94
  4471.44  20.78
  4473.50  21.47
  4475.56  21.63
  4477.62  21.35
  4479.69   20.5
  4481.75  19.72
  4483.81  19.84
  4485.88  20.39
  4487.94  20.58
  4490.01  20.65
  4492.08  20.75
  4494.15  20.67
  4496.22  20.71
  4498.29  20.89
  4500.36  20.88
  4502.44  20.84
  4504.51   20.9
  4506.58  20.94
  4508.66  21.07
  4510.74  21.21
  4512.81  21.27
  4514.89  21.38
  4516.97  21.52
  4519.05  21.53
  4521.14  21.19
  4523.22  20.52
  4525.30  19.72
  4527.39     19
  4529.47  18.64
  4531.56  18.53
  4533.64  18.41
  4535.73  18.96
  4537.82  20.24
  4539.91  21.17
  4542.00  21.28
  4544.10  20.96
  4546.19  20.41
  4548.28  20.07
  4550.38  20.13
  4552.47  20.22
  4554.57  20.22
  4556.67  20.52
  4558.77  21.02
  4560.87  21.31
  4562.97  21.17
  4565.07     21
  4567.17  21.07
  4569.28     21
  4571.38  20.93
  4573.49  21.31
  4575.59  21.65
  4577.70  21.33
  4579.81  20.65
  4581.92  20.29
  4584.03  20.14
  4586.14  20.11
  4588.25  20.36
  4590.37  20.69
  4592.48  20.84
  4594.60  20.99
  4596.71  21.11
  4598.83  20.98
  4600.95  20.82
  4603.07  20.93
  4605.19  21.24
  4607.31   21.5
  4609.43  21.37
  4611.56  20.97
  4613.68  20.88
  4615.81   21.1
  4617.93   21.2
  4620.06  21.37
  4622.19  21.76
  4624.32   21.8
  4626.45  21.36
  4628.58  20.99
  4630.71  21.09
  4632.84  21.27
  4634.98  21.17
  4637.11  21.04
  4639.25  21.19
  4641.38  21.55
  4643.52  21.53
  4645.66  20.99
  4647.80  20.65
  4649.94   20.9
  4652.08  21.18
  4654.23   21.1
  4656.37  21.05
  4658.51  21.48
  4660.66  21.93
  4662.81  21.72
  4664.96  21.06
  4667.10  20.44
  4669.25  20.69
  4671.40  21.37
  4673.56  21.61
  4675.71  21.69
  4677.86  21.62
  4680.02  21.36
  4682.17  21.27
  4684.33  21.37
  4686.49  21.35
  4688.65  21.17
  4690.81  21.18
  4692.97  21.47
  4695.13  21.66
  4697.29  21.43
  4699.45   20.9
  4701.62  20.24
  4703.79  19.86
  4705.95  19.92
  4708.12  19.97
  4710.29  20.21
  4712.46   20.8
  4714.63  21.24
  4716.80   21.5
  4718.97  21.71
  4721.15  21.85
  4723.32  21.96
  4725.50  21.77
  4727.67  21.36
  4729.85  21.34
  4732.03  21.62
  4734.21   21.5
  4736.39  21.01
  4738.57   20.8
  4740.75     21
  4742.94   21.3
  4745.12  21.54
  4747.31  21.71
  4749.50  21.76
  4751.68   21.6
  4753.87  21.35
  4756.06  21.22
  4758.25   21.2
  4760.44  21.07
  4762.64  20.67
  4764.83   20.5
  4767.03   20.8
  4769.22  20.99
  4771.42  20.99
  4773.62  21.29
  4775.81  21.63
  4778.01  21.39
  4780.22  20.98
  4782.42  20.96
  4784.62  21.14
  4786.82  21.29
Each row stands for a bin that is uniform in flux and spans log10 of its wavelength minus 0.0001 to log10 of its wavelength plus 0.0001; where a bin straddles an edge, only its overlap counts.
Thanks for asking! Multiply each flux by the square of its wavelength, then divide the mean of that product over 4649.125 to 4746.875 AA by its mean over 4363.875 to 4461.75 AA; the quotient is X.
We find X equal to 1.35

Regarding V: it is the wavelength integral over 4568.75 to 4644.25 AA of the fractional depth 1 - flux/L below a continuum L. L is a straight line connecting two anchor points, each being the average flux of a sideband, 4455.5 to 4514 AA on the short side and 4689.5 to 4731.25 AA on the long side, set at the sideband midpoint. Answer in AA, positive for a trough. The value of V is -1.65 AA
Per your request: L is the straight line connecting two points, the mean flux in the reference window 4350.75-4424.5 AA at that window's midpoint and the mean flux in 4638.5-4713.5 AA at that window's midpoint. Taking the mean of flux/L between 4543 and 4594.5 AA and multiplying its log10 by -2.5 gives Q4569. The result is -0.05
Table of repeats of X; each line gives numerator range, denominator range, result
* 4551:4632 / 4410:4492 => 1.17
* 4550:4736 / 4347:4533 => 1.23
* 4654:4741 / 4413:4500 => 1.22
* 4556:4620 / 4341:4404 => 1.34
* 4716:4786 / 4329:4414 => 1.44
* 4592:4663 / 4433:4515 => 1.15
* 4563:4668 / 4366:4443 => 1.31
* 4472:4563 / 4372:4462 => 1.22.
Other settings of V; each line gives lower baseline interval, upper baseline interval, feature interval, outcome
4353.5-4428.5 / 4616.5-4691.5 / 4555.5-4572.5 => -0.9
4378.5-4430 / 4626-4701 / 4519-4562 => -1.7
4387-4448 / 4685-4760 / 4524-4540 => 0.0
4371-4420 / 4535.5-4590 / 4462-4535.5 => -4.1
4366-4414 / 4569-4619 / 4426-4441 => -0.6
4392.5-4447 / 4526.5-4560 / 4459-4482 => -1.0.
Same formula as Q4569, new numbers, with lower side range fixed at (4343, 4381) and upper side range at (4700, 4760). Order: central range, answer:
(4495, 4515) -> -0.10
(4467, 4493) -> -0.09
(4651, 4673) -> -0.03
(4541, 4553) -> -0.05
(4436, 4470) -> 0.02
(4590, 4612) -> -0.06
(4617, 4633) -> -0.06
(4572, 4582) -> -0.07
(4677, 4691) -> -0.03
